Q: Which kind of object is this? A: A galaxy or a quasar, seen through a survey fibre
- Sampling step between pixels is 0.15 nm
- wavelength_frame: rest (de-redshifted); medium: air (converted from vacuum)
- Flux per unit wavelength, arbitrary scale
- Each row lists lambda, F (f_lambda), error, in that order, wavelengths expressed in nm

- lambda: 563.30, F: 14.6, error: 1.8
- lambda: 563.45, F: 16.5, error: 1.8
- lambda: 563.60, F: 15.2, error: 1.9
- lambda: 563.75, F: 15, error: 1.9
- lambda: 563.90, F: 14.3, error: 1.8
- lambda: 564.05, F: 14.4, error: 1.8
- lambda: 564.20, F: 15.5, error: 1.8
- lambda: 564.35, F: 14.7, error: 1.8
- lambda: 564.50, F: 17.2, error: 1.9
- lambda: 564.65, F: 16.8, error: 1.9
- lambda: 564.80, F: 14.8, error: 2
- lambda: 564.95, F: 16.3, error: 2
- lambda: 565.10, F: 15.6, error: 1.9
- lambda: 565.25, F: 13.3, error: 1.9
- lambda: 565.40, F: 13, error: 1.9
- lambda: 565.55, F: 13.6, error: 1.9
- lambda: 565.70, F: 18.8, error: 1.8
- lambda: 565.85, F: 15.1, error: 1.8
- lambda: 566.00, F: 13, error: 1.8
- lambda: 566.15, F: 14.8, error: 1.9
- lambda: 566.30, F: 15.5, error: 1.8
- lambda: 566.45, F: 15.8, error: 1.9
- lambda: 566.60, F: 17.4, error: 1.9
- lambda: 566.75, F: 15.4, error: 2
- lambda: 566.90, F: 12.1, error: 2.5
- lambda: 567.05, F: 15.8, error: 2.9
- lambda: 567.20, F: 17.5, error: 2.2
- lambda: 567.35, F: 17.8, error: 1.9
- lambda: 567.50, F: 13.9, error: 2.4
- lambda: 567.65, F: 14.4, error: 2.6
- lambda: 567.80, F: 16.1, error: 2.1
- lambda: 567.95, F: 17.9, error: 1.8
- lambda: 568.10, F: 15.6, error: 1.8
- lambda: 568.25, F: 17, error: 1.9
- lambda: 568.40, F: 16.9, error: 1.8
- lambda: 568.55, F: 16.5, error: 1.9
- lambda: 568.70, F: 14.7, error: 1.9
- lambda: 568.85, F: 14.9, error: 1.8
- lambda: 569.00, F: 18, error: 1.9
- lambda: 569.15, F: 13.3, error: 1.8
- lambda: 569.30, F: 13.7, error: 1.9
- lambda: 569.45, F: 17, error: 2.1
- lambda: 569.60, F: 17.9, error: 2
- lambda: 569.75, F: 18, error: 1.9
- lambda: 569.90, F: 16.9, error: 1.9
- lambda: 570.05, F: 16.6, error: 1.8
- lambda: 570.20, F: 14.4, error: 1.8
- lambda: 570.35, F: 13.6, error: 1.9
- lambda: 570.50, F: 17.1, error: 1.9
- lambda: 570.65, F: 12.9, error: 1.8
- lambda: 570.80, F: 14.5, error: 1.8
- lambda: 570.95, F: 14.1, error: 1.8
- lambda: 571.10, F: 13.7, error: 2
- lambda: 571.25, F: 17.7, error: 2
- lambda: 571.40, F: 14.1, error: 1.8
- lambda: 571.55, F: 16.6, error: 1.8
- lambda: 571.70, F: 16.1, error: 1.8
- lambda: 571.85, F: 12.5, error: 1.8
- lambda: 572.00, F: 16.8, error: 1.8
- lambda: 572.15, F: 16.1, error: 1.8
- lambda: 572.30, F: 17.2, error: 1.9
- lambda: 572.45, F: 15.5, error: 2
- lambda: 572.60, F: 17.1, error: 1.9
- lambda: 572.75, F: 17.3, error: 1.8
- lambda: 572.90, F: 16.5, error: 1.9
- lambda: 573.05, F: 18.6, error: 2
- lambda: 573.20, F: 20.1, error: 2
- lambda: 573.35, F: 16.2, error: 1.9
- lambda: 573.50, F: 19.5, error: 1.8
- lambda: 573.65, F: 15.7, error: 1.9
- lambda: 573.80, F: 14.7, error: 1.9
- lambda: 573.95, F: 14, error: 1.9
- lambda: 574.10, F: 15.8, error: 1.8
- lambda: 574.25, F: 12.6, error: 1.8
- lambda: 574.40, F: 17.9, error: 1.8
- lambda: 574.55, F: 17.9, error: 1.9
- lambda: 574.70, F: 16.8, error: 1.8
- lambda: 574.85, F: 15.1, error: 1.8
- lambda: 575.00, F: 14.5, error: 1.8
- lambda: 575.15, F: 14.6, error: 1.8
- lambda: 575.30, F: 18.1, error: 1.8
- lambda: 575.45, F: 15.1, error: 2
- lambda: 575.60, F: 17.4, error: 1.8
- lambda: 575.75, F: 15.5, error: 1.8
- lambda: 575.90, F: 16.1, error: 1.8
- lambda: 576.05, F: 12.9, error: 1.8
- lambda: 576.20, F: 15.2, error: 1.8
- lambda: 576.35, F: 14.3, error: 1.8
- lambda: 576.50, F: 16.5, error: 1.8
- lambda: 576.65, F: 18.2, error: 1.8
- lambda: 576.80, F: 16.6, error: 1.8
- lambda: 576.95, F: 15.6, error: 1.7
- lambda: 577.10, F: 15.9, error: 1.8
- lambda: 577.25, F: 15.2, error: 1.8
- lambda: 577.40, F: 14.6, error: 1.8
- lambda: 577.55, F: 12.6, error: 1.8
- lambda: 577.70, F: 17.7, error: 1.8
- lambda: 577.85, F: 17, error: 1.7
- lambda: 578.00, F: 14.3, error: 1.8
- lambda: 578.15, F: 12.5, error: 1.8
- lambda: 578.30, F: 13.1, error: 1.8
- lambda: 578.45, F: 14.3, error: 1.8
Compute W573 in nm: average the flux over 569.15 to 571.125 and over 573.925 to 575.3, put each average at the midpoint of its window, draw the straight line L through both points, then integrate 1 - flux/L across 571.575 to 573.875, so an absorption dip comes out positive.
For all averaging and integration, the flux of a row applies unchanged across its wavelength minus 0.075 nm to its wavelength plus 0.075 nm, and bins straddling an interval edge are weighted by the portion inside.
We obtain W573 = -0.16 nm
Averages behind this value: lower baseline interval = 15.4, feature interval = 16.7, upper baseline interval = 15.7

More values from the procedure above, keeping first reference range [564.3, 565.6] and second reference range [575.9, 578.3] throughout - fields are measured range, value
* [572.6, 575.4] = -0.23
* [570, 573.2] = -0.13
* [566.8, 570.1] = -0.20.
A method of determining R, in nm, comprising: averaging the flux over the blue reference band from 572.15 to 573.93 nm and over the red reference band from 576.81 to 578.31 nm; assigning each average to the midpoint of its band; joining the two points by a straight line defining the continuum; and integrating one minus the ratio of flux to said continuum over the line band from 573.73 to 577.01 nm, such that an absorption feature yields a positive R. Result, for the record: 0.05 nm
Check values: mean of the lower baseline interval 17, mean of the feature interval 15.7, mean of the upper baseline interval 15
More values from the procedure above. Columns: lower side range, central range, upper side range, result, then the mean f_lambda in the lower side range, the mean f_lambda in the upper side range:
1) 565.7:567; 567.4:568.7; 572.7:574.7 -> -0.042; 15.1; 16.7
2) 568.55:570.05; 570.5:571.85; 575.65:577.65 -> 0.082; 16.1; 15.4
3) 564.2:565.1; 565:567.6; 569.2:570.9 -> 0.100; 15.9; 15.6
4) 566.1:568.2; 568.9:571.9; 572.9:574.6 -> 0.132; 15.7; 16.6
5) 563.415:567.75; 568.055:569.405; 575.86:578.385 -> -0.035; 15.3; 15.2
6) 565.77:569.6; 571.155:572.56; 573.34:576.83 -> -0.006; 15.7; 15.9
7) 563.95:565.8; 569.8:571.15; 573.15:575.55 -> 0.073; 15.3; 16.1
